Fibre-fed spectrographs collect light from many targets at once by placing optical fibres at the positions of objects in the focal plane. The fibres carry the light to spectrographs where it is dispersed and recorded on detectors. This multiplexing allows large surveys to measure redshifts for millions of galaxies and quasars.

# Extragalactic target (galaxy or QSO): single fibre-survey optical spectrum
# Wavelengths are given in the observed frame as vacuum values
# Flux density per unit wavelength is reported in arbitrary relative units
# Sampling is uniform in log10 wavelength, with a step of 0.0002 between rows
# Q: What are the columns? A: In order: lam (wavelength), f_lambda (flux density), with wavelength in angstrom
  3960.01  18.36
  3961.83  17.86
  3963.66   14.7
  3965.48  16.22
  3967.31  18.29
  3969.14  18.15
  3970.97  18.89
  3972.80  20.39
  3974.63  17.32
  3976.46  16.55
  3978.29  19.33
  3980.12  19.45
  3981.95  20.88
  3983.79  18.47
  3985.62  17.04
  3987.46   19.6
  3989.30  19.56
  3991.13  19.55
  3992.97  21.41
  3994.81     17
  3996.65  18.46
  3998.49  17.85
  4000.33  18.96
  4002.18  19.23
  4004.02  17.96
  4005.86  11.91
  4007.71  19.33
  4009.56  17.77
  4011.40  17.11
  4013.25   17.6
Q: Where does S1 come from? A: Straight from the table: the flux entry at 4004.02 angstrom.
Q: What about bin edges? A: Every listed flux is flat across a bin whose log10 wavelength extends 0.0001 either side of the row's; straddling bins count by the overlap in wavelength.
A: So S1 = 17.96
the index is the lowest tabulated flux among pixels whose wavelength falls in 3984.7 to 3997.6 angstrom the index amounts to 17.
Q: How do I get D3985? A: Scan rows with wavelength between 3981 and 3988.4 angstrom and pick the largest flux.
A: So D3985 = 20.88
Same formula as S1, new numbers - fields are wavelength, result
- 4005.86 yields 11.91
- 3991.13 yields 19.55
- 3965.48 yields 16.22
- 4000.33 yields 18.96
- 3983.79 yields 18.47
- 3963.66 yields 14.7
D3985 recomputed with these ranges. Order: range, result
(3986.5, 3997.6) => 21.41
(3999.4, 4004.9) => 19.23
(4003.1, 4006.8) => 17.96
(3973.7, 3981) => 19.45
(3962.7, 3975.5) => 20.39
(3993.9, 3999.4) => 18.46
